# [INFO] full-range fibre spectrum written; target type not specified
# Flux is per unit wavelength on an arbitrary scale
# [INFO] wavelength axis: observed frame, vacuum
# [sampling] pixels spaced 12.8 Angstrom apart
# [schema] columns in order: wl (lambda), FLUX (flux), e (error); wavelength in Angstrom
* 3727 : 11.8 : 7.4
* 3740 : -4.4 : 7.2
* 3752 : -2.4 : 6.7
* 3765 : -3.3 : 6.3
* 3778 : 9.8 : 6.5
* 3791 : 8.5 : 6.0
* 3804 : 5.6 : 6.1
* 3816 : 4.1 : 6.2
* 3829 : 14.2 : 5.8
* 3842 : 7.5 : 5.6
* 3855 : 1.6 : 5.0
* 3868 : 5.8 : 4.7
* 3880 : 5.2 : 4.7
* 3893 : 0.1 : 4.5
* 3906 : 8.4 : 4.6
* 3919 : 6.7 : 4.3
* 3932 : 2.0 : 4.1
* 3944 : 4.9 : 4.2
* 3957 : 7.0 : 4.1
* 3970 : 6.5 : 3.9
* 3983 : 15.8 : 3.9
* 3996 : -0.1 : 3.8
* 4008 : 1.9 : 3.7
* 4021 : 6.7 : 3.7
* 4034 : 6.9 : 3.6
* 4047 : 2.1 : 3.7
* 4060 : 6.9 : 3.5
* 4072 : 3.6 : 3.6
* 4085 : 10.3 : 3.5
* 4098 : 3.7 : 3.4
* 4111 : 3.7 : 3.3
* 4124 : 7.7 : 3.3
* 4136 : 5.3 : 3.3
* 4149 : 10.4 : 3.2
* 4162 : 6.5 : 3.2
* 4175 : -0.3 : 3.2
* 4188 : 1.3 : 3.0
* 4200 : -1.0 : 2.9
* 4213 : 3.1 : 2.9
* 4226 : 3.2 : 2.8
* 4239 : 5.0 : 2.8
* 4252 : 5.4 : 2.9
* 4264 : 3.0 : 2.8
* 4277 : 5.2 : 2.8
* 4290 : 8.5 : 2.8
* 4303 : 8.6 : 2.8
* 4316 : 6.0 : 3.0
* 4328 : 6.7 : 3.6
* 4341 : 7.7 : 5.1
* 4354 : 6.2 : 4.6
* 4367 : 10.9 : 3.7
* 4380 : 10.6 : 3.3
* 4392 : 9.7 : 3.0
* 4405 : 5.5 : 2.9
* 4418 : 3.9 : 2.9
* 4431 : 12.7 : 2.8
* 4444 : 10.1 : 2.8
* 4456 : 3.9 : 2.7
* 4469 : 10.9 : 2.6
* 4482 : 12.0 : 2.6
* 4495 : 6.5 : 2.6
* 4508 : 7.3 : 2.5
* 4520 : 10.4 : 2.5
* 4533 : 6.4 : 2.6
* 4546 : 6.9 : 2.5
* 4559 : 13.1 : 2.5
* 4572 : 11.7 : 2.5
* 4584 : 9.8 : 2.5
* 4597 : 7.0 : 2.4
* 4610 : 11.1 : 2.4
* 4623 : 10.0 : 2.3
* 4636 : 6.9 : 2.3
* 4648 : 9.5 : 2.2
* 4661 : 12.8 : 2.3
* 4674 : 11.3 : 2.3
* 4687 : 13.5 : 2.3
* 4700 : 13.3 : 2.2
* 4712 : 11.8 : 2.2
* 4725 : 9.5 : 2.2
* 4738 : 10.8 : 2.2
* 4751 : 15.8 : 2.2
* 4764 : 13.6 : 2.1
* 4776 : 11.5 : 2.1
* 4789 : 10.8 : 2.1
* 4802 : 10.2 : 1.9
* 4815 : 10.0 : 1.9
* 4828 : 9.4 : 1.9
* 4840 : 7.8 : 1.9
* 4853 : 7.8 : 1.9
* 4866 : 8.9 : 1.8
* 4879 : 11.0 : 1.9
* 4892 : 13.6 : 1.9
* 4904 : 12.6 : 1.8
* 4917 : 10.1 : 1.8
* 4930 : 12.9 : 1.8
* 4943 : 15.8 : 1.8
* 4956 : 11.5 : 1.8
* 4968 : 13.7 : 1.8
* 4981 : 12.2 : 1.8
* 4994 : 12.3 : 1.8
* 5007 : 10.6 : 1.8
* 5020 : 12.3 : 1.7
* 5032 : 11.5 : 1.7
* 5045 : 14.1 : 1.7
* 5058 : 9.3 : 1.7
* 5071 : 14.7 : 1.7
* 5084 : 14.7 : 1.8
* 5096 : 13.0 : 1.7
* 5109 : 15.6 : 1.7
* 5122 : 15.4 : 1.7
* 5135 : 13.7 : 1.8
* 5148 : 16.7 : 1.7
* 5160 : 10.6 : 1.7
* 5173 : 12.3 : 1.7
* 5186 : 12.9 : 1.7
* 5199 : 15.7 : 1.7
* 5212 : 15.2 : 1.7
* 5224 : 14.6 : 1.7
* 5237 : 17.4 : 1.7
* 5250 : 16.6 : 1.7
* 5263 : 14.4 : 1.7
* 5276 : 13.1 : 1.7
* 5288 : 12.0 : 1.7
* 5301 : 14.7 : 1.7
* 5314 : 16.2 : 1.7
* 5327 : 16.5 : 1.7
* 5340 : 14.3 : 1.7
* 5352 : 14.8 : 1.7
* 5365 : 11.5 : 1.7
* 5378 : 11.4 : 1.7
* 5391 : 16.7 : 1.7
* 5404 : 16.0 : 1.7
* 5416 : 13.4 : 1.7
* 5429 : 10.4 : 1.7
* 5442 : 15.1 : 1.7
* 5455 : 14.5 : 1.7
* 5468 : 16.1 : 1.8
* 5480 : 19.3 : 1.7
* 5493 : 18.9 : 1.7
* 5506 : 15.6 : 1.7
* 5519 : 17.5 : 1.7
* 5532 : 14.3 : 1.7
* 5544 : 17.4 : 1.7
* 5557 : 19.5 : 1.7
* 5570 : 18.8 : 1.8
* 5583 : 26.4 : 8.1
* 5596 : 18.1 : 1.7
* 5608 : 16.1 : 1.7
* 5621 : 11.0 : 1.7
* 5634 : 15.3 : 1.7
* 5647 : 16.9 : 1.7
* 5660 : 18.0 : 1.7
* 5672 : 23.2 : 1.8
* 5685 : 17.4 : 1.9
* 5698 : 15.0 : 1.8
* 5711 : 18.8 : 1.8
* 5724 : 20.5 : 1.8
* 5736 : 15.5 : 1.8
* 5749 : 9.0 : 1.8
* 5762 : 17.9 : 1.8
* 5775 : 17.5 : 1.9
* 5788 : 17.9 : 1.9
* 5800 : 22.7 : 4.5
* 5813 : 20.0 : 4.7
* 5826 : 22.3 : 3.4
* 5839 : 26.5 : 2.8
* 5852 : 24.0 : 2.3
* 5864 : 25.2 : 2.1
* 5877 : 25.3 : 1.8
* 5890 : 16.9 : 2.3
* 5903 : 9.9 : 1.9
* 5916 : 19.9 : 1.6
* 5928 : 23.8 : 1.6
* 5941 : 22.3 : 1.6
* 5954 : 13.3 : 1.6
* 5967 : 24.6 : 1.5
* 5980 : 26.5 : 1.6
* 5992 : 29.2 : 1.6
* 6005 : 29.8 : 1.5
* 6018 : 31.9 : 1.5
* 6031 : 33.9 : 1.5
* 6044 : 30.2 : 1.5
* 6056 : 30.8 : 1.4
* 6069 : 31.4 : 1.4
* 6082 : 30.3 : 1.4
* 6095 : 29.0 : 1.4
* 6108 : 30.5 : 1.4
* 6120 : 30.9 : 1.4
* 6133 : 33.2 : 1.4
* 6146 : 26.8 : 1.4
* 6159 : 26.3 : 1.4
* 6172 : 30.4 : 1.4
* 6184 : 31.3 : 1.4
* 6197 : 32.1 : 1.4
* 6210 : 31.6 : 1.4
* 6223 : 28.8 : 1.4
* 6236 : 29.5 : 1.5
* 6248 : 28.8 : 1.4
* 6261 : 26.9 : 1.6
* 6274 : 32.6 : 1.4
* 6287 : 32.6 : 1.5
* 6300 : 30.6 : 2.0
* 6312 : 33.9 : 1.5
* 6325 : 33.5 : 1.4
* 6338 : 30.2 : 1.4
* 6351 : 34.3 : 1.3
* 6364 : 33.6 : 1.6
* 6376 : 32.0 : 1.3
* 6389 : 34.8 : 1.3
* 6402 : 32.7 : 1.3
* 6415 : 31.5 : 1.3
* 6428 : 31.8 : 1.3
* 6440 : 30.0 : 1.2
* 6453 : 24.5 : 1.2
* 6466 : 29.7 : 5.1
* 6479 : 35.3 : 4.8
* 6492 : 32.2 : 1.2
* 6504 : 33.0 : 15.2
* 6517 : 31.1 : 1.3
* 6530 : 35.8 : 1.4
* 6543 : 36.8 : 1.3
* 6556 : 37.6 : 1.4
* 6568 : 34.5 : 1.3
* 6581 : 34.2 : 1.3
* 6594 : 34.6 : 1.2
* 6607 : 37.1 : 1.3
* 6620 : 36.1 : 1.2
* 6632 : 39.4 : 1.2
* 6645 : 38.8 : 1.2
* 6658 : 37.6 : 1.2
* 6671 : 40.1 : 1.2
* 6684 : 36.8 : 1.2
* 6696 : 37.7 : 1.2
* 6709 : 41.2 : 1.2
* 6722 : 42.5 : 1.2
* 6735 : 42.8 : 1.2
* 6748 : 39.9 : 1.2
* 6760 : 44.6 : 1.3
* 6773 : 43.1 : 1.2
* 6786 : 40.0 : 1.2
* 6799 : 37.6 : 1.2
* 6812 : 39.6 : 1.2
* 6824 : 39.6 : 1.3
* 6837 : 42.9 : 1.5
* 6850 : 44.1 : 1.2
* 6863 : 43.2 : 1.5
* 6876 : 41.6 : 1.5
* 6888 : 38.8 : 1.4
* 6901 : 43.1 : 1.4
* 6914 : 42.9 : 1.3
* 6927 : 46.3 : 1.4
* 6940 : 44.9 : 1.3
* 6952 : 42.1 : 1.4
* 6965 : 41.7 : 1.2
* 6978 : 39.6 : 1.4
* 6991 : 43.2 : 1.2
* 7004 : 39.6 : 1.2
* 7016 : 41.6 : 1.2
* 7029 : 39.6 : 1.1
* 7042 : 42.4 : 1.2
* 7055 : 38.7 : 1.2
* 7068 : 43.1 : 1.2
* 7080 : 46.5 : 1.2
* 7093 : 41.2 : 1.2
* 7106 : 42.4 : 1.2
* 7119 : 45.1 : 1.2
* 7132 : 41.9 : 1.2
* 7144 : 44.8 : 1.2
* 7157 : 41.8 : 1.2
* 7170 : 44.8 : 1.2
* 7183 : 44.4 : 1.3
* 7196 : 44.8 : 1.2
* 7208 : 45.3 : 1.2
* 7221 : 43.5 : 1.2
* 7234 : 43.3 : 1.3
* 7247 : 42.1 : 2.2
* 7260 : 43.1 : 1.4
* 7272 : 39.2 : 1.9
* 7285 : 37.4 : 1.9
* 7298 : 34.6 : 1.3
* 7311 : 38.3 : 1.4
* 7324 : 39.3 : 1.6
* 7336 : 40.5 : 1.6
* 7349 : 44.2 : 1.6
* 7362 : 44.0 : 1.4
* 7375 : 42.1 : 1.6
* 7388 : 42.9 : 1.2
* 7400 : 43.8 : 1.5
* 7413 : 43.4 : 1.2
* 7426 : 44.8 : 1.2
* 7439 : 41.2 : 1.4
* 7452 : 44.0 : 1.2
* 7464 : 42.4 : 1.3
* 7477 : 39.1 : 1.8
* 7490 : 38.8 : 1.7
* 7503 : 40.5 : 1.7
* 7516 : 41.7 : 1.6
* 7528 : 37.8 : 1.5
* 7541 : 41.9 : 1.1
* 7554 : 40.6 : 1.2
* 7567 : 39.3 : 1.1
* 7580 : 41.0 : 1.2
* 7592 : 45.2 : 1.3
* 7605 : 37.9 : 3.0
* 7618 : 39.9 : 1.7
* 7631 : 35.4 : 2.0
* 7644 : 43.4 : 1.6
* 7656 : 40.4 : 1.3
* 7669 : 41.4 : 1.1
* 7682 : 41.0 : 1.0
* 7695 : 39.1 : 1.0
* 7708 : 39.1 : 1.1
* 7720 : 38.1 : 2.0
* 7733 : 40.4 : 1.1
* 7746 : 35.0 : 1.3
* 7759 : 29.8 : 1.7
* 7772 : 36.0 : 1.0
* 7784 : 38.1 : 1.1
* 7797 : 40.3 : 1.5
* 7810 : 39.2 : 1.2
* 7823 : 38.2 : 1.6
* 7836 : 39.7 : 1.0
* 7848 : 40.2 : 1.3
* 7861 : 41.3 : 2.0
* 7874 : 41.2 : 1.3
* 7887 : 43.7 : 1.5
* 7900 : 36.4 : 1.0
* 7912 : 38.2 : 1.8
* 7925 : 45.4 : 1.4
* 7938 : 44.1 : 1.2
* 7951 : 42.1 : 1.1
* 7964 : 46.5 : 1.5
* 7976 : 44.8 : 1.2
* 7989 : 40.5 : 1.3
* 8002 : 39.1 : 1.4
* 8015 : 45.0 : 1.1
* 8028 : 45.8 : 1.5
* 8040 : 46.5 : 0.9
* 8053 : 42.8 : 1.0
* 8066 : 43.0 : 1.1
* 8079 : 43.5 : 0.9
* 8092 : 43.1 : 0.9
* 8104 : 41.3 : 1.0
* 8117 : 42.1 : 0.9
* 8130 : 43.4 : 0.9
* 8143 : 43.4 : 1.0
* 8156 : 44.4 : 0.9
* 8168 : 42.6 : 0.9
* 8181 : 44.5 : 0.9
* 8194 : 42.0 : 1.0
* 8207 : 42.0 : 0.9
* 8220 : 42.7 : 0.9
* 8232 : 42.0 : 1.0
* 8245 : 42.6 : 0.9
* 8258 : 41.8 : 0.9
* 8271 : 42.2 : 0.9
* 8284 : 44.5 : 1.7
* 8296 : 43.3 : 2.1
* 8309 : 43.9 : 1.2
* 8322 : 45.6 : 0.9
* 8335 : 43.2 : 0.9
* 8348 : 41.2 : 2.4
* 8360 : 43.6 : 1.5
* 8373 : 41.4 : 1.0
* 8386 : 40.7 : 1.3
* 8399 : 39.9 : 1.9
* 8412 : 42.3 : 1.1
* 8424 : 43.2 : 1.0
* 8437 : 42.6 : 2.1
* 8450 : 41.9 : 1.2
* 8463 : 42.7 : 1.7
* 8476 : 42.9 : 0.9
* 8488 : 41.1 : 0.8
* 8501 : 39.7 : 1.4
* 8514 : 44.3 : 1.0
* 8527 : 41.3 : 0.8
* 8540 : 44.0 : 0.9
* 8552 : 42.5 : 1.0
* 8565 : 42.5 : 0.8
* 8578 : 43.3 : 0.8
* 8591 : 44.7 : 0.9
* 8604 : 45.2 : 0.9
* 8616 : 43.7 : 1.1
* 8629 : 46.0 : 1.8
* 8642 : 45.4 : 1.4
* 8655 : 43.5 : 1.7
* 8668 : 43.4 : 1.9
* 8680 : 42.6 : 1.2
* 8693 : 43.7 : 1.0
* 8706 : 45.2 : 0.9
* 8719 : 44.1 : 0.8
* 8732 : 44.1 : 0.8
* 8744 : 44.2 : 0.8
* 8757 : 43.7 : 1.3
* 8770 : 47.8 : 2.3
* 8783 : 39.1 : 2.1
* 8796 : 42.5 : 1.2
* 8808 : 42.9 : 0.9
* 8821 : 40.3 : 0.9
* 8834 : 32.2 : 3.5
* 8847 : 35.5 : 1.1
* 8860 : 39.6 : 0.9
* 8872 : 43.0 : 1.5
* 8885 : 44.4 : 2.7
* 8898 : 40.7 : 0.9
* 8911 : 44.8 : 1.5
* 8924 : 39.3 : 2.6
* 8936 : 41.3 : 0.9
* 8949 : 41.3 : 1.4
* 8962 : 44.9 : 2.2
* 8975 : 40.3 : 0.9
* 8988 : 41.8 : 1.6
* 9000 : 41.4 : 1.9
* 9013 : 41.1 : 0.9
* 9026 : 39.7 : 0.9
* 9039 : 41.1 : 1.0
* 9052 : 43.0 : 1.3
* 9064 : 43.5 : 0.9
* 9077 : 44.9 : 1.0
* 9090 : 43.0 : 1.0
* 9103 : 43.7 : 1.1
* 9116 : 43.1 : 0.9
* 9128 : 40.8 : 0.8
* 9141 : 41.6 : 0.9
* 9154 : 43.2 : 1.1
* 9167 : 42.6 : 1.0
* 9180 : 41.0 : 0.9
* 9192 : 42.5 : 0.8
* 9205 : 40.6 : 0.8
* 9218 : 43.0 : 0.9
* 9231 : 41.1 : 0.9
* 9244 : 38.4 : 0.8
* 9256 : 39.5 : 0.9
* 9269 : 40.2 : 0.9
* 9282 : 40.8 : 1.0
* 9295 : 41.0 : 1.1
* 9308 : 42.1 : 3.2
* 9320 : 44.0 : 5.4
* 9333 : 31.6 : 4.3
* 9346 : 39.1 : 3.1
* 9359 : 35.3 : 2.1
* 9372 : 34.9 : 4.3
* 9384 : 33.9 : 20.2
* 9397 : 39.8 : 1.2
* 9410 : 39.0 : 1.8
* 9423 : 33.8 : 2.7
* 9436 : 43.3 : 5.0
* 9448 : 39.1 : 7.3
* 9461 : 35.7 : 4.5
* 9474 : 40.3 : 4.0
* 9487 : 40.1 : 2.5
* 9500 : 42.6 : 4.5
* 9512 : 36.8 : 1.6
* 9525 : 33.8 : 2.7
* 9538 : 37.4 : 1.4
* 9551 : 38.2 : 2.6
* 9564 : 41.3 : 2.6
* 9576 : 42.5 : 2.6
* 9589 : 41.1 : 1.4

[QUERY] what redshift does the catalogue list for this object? 0.50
